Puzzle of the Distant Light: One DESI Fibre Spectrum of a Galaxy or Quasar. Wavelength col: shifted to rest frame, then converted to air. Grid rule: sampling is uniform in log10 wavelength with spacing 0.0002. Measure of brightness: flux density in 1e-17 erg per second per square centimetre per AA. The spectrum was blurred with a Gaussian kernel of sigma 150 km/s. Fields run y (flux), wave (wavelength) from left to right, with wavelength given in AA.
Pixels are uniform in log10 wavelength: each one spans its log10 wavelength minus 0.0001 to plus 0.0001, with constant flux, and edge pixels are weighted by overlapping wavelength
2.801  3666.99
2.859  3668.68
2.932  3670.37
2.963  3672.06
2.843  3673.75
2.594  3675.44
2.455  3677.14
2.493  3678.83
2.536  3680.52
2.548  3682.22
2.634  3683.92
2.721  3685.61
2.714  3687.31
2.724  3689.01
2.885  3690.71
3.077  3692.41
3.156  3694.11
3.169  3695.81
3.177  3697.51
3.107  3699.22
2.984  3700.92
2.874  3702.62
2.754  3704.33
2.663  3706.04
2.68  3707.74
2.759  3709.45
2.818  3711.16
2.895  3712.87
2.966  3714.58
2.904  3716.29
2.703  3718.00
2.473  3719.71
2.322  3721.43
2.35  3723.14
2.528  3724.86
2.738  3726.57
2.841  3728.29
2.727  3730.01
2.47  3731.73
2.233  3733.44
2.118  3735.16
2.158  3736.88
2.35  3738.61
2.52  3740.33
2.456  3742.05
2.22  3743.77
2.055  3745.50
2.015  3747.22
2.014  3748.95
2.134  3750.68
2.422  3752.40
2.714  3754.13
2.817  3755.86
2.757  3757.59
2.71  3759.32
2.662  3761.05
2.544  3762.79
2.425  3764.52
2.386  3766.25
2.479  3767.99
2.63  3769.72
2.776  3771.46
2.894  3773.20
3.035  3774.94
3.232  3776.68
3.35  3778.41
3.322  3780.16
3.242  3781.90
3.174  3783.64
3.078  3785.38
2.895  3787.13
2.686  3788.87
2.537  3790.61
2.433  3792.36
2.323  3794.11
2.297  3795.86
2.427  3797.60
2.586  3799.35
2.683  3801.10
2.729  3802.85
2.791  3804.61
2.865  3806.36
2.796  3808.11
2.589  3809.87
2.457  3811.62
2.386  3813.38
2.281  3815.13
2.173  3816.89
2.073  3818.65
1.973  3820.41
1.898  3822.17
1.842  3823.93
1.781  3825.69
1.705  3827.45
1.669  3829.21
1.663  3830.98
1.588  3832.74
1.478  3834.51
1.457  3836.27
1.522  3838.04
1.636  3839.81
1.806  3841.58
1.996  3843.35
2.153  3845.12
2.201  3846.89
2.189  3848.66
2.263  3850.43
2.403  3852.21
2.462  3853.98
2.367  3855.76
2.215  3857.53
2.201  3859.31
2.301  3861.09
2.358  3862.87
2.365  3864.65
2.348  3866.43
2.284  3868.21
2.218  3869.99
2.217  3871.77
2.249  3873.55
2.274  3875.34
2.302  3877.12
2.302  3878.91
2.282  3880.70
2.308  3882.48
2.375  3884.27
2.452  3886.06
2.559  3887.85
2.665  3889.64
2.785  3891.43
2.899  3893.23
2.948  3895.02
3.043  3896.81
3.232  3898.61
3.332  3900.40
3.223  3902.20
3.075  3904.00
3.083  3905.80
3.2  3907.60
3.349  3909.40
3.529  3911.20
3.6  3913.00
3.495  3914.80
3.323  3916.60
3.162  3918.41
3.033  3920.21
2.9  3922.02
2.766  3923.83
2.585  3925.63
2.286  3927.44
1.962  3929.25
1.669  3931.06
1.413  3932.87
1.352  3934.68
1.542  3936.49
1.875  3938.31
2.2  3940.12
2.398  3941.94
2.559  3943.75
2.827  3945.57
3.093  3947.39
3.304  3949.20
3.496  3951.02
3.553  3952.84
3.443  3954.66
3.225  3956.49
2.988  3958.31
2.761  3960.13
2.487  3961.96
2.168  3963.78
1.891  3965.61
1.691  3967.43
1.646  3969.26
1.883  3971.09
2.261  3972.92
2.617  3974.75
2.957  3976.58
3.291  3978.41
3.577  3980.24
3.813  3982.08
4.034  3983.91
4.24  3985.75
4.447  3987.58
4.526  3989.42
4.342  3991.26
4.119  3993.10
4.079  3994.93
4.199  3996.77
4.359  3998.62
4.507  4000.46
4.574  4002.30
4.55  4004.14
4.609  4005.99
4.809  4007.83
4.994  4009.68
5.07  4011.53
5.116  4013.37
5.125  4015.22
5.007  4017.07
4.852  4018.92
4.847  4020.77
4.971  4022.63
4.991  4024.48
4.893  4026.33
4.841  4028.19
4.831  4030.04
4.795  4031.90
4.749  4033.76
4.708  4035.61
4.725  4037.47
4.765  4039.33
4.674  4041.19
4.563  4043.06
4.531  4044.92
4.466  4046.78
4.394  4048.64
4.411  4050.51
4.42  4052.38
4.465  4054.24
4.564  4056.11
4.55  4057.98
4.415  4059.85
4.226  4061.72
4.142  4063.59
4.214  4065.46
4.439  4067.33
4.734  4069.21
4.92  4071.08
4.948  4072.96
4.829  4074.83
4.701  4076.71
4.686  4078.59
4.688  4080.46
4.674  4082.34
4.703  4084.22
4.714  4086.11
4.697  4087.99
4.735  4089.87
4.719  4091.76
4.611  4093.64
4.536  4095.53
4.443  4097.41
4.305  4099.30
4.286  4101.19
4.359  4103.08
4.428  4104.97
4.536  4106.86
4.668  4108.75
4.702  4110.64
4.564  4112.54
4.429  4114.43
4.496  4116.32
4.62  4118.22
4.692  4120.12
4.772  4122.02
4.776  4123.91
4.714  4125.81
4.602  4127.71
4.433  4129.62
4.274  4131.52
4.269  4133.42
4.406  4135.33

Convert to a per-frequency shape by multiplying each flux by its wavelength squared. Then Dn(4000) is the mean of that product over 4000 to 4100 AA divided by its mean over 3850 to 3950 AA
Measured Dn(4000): 1.9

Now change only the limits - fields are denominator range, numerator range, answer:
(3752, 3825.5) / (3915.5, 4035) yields 1.48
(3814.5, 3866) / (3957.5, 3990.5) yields 1.59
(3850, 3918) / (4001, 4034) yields 1.93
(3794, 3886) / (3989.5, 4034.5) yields 2.35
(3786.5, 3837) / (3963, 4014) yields 1.83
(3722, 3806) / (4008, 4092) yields 2.09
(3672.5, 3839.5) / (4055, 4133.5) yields 2.15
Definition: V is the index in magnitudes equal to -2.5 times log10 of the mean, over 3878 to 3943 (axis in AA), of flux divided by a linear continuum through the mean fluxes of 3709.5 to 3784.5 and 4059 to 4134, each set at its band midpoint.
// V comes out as 0.30 mag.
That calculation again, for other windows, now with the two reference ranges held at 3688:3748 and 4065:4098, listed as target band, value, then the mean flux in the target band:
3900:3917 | 0.12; 3.32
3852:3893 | 0.43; 2.37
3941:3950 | 0.35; 2.83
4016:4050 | -0.08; 4.75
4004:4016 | -0.15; 4.92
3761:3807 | 0.10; 2.76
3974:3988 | 0.14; 3.61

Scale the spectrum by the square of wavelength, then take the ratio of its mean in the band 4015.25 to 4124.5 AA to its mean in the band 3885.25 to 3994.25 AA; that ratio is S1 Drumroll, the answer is 1.7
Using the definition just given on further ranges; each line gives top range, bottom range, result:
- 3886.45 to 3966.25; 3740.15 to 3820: 1.15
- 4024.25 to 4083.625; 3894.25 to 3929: 1.60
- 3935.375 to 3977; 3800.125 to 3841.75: 1.31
